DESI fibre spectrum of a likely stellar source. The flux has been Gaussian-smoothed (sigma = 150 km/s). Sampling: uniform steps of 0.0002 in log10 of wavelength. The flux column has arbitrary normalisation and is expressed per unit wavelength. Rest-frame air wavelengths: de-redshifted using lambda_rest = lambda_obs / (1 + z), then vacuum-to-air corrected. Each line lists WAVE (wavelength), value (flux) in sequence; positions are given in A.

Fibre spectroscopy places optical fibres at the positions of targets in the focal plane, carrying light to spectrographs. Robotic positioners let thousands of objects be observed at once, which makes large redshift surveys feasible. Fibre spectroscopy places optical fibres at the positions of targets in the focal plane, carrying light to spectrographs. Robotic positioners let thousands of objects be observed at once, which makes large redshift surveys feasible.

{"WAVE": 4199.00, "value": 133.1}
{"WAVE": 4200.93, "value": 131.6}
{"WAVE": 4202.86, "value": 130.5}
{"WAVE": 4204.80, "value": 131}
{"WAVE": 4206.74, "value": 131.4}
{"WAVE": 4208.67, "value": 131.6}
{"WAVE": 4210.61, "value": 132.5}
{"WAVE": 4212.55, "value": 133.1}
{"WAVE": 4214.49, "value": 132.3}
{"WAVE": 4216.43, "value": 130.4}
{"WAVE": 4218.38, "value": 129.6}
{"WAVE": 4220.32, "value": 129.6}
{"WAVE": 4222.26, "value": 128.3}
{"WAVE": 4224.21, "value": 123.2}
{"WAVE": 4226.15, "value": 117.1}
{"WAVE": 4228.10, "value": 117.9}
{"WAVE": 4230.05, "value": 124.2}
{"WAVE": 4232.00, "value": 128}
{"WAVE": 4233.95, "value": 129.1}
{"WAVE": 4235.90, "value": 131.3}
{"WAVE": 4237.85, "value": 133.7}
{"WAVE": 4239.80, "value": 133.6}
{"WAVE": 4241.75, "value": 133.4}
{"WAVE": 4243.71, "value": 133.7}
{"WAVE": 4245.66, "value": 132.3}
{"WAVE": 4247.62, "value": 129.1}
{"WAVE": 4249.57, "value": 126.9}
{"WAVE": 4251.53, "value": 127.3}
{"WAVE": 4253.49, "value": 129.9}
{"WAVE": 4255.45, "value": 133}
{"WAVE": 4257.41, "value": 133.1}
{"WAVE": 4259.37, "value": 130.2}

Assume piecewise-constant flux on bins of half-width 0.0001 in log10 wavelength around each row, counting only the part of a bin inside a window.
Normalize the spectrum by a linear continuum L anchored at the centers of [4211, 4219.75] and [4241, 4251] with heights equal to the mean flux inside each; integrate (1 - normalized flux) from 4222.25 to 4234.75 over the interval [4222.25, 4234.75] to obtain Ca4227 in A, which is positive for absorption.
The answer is 0.7 A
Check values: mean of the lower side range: 131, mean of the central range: 123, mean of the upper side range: 131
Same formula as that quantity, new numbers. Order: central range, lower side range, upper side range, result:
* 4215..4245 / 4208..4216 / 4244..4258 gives 0.70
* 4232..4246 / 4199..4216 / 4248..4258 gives -0.18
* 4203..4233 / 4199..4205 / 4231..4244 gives 0.80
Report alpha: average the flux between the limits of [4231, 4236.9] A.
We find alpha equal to 129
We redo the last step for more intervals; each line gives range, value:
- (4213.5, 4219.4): 131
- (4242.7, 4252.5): 130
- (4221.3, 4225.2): 126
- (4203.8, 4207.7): 131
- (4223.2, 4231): 121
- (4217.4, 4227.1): 126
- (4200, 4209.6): 131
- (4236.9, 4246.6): 133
